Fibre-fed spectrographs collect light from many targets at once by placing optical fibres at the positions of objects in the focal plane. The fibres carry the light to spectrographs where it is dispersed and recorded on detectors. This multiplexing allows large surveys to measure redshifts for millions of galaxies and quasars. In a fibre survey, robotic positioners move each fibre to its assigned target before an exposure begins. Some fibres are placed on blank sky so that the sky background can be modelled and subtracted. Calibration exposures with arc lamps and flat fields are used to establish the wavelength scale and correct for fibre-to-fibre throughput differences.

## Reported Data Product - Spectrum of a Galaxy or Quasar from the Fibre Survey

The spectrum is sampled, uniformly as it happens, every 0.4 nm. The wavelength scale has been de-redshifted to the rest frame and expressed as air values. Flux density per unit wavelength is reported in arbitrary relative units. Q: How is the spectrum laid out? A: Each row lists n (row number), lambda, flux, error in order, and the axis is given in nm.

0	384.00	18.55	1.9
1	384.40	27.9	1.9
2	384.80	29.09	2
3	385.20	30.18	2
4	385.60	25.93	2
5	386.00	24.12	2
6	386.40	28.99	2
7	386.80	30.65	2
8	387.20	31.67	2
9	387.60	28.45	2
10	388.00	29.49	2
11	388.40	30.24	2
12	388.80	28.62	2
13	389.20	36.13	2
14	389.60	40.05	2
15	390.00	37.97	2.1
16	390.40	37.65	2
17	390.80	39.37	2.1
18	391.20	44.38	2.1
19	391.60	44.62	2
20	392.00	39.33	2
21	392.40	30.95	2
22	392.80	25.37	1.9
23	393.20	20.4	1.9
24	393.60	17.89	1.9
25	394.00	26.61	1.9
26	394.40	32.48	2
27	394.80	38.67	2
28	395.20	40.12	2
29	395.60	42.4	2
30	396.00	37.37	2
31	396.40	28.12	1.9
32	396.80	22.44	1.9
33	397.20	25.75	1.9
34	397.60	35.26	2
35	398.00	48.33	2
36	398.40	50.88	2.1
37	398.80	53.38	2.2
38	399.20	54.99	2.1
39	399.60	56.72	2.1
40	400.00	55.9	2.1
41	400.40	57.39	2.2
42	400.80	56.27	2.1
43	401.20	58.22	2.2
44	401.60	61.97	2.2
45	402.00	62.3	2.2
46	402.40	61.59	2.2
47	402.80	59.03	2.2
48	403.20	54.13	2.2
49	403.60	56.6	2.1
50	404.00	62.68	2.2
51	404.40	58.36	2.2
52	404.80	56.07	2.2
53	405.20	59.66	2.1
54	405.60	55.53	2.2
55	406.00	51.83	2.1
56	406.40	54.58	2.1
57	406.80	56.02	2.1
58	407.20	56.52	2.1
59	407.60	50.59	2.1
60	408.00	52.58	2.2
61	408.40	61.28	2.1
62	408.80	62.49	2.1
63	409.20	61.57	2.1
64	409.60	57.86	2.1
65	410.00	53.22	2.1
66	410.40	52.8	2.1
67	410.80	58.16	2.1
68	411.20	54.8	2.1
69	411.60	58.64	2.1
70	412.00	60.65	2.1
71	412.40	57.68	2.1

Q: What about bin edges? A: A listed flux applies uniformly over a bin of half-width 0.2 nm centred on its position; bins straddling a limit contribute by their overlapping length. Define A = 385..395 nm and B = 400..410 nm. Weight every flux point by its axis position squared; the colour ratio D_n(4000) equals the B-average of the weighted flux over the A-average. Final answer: 1.94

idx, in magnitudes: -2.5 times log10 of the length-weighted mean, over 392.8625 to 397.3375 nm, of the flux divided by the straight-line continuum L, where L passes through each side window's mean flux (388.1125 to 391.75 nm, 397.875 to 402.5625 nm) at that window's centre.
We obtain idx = 0.49 mag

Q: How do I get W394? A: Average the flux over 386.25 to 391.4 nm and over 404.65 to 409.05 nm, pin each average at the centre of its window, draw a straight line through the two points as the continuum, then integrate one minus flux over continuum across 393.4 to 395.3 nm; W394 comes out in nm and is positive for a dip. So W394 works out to 0.48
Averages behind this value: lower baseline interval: 34.2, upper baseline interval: 56.2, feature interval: 30.7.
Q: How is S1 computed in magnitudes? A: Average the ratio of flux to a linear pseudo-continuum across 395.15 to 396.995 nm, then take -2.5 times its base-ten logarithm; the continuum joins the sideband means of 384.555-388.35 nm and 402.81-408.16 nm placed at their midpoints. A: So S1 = 0.25 mag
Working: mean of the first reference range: 28.8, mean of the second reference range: 55.9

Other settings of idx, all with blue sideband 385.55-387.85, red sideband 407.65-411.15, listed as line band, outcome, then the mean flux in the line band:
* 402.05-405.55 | -0.172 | 58.5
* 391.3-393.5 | 0.109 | 32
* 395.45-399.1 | 0.091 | 38.6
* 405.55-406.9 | -0.024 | 54.3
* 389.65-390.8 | -0.167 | 38.4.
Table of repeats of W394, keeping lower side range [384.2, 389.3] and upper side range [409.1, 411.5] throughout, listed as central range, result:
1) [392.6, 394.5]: 0.66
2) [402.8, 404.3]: -0.29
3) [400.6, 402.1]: -0.44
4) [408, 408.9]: -0.09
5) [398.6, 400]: -0.37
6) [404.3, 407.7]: -0.28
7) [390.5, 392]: -0.33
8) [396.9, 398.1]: 0.21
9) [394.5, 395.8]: -0.03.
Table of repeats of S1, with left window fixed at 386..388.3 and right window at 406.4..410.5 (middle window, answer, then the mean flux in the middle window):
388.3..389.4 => -0.009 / 31.8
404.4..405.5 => -0.113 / 57.7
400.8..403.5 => -0.218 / 59.2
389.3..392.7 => -0.137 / 38.8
